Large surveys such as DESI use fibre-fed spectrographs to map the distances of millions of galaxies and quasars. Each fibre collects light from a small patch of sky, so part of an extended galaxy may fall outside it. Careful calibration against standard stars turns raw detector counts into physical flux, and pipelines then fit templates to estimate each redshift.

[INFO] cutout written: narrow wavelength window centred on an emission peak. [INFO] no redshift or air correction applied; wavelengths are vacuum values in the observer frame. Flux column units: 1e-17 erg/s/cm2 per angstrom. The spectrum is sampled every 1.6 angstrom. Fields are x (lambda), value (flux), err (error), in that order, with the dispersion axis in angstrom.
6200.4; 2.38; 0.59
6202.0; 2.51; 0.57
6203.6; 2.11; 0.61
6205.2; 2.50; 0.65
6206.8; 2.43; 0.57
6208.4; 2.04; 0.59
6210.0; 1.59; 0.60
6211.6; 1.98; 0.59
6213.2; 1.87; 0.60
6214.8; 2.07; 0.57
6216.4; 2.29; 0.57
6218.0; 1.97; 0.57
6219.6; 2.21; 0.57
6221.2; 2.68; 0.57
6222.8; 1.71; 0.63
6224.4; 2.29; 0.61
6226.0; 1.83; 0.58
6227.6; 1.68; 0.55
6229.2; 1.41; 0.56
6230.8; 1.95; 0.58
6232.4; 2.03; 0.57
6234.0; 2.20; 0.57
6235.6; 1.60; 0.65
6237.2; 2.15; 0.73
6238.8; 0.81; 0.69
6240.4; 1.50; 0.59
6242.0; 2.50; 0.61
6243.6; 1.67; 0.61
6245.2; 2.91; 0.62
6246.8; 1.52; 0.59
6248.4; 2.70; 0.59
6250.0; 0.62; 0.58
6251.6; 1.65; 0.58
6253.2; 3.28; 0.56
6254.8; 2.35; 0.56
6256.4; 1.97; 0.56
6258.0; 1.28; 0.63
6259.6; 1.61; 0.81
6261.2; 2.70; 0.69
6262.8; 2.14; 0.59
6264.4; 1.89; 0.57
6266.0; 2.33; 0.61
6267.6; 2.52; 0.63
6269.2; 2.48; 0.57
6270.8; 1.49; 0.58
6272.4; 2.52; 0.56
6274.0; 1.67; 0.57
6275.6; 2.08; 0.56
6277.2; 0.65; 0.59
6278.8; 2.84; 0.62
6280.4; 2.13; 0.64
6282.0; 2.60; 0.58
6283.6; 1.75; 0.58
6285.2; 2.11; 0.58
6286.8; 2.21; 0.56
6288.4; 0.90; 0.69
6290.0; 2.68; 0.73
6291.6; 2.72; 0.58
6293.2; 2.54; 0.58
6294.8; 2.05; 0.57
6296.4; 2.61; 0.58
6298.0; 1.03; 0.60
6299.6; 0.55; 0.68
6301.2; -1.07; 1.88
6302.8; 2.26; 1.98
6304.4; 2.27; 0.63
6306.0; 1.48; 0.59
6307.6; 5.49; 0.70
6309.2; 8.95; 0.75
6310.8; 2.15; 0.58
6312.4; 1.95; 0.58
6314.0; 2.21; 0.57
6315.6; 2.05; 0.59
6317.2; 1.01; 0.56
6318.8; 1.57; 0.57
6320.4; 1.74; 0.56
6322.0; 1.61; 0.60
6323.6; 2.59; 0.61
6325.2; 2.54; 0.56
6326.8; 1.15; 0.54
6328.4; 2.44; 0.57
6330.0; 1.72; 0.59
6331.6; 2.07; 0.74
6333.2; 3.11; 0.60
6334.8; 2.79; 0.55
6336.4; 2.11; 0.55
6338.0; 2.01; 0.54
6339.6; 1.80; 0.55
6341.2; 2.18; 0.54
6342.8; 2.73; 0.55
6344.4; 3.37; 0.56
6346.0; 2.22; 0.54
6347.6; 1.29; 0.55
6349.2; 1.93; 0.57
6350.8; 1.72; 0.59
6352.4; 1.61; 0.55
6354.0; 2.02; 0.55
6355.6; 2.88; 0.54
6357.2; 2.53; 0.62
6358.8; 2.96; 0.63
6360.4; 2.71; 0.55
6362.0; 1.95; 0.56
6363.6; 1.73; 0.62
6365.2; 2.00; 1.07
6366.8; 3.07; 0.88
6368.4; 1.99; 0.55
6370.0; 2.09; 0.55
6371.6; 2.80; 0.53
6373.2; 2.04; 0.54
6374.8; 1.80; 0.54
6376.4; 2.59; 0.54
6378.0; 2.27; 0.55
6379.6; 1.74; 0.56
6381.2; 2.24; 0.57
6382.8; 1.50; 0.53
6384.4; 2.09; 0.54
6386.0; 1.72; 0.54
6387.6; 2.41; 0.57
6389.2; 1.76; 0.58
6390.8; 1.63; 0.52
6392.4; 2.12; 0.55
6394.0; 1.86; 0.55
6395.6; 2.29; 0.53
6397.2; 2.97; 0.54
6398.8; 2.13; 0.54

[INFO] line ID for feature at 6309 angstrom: Hbeta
